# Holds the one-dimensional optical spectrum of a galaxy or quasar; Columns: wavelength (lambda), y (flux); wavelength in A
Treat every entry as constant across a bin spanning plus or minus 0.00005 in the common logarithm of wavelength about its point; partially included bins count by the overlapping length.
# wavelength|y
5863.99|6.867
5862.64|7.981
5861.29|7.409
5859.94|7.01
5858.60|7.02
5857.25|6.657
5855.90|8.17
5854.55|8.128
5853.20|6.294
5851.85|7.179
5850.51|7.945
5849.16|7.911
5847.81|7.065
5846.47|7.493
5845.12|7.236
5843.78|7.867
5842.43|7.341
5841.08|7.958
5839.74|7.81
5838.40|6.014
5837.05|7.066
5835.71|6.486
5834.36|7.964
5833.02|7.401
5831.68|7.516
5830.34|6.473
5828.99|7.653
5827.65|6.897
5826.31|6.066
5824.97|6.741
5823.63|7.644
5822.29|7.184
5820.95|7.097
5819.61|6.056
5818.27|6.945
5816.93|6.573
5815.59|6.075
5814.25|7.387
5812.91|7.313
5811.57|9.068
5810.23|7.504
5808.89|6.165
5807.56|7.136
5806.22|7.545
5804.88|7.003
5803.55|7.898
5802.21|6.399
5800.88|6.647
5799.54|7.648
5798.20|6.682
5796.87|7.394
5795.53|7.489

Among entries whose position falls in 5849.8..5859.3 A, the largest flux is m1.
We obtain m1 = 8.17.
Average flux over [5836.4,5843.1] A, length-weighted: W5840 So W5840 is 7.24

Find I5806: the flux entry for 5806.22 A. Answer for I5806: 7.545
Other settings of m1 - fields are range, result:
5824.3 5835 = 7.964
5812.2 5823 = 7.387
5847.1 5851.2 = 7.945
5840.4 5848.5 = 7.958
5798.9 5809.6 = 7.898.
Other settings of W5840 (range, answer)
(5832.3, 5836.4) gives 7.29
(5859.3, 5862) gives 7.22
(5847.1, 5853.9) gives 7.29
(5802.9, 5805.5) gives 7.47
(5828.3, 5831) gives 7.05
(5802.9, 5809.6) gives 7.16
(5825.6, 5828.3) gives 6.49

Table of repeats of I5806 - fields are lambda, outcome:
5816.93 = 6.573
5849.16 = 7.911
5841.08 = 7.958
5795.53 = 7.489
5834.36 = 7.964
